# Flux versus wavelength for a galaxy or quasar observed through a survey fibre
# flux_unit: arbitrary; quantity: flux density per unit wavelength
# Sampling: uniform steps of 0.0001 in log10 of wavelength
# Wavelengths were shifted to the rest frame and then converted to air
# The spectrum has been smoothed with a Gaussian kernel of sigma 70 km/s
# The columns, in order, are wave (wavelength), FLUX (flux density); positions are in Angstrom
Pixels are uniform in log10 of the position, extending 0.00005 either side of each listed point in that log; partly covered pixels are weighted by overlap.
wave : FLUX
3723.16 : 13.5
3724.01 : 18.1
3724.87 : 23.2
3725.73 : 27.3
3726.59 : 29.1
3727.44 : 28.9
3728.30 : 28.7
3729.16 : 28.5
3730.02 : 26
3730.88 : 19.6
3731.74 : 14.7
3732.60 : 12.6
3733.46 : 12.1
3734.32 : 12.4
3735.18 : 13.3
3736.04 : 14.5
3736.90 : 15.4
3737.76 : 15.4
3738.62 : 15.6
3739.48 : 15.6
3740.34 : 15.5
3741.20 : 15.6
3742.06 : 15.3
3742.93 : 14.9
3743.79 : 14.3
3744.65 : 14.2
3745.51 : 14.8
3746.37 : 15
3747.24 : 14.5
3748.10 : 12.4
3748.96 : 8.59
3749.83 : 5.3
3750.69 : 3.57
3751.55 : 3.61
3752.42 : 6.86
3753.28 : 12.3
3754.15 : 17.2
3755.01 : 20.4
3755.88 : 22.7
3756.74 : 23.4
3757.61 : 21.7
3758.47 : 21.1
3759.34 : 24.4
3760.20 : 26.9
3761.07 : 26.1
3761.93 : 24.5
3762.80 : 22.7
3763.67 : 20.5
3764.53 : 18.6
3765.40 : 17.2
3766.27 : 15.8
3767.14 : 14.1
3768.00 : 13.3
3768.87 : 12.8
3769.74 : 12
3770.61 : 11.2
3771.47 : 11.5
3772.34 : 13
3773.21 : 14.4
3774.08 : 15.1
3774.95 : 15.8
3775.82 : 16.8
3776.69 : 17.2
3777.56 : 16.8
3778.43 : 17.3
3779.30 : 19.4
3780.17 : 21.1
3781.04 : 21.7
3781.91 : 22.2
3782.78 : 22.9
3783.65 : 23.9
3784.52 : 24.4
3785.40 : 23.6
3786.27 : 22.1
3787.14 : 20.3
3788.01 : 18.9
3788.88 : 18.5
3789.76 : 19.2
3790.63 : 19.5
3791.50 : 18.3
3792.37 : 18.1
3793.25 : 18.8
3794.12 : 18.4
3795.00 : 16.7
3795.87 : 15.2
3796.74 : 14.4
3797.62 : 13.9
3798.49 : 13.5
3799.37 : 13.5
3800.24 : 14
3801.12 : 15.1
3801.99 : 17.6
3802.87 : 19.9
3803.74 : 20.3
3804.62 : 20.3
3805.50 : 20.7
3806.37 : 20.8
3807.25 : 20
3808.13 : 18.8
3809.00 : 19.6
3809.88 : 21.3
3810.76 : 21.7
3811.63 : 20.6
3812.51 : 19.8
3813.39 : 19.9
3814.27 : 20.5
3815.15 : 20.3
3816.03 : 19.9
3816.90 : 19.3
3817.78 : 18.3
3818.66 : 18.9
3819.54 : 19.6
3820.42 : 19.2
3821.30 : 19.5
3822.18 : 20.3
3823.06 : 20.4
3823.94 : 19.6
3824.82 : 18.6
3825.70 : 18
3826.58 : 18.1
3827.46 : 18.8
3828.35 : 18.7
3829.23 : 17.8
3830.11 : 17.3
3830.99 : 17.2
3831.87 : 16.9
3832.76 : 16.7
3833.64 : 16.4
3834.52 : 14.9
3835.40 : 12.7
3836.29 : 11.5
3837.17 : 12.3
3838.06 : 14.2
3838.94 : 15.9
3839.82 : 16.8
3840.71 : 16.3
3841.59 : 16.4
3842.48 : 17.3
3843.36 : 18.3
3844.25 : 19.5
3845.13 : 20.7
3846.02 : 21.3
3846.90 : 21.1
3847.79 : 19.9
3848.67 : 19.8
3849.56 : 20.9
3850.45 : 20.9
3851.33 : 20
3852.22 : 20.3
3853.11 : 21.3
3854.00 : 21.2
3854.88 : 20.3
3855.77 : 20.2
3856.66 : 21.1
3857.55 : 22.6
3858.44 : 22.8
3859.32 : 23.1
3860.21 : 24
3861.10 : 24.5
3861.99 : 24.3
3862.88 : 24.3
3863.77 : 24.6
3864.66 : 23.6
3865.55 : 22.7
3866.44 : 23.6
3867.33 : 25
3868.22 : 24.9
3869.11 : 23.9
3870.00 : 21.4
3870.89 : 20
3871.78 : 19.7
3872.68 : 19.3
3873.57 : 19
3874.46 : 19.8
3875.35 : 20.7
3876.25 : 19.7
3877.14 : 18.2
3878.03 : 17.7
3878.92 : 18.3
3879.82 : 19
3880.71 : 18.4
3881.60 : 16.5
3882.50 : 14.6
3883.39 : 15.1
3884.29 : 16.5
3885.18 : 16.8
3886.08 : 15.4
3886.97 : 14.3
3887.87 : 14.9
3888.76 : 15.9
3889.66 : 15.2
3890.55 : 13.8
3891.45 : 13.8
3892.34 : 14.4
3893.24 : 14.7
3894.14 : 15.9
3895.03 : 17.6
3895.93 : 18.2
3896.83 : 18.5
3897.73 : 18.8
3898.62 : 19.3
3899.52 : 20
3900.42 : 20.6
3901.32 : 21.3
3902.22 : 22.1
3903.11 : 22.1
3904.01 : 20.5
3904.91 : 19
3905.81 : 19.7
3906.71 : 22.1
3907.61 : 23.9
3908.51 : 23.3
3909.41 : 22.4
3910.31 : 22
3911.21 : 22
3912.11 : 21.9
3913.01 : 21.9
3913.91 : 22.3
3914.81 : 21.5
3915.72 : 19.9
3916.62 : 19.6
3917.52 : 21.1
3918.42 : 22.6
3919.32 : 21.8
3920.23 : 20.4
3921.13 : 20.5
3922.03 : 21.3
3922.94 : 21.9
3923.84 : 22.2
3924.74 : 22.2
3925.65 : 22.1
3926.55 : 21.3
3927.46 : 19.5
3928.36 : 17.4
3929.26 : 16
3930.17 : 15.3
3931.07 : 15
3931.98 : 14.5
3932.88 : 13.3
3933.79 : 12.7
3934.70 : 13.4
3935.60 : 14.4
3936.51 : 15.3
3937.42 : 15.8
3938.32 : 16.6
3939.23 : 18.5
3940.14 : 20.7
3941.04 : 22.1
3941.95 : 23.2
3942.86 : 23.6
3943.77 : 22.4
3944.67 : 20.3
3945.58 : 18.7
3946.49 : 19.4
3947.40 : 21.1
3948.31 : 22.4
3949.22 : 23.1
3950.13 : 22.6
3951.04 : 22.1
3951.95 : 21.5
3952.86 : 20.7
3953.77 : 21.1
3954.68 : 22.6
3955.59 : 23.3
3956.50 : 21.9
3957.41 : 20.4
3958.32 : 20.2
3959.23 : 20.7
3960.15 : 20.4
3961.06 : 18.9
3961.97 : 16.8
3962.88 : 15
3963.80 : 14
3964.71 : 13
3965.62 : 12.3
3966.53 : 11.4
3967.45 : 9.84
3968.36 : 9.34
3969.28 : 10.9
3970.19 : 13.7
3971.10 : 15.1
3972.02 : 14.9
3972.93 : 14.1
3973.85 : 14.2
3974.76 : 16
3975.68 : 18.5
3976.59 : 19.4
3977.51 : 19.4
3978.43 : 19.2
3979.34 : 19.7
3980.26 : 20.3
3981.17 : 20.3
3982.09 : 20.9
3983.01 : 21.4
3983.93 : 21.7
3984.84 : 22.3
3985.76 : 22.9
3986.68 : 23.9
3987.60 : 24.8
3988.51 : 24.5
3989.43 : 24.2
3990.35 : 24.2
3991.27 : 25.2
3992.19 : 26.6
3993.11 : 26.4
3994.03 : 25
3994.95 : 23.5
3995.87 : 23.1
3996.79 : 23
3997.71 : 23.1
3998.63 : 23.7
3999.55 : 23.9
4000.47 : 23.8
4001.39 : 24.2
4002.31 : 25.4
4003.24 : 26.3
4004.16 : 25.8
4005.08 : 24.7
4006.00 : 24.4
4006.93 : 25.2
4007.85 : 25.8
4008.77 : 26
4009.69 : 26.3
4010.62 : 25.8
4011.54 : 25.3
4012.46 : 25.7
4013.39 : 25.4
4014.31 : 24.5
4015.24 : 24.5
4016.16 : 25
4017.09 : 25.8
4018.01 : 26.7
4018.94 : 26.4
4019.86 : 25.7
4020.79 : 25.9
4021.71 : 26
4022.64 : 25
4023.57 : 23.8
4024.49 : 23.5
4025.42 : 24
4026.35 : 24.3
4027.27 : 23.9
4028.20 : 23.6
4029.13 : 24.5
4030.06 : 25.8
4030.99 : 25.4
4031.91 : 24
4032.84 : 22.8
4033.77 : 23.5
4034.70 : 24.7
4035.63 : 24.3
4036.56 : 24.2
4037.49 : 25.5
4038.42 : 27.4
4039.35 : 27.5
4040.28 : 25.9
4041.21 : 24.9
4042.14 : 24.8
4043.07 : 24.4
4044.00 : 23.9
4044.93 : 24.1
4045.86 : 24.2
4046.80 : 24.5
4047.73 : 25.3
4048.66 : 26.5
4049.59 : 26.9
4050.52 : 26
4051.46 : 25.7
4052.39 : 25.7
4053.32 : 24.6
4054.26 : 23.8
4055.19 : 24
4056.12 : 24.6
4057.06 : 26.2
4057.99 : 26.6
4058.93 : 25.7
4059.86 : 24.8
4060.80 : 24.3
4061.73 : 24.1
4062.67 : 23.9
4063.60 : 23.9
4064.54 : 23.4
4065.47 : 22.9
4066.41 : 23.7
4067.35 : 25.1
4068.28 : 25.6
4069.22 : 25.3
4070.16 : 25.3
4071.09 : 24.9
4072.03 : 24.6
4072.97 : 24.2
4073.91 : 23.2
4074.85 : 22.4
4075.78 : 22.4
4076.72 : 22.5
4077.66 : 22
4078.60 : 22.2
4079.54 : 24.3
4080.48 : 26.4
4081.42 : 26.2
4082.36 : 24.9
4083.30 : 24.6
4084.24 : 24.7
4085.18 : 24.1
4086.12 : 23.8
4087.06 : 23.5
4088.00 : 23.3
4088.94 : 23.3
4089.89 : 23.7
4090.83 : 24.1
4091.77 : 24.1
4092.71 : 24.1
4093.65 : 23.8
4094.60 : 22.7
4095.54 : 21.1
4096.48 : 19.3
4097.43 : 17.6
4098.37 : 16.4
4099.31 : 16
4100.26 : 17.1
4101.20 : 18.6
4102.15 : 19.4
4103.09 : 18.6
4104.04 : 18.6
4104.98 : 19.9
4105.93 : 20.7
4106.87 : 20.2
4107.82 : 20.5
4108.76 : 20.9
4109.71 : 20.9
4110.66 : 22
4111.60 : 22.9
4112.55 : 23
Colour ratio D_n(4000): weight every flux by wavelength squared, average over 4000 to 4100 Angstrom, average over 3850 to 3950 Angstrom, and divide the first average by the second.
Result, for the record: 1.3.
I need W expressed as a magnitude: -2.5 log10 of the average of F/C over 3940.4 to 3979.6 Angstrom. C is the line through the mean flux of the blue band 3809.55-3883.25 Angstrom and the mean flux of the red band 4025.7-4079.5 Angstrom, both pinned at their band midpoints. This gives 0.210 mag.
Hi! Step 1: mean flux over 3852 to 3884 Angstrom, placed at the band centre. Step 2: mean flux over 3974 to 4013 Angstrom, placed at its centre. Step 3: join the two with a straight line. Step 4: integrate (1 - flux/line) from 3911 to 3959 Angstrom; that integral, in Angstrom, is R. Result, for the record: 4.9 Angstrom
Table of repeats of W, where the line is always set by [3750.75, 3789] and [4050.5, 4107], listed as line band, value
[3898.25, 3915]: -0.059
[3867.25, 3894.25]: 0.125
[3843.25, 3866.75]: -0.118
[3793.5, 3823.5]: 0.012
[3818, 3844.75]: 0.111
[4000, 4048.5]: -0.129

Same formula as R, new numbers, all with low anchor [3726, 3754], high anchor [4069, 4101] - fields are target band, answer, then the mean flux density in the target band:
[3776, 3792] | -3.95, 20.3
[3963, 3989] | 3.92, 17.4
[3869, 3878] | -0.82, 19.9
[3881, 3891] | 1.68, 15.4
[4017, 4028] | -1.82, 25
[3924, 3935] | 1.34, 17.1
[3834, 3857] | -0.77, 18.3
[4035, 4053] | -2.79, 25.3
